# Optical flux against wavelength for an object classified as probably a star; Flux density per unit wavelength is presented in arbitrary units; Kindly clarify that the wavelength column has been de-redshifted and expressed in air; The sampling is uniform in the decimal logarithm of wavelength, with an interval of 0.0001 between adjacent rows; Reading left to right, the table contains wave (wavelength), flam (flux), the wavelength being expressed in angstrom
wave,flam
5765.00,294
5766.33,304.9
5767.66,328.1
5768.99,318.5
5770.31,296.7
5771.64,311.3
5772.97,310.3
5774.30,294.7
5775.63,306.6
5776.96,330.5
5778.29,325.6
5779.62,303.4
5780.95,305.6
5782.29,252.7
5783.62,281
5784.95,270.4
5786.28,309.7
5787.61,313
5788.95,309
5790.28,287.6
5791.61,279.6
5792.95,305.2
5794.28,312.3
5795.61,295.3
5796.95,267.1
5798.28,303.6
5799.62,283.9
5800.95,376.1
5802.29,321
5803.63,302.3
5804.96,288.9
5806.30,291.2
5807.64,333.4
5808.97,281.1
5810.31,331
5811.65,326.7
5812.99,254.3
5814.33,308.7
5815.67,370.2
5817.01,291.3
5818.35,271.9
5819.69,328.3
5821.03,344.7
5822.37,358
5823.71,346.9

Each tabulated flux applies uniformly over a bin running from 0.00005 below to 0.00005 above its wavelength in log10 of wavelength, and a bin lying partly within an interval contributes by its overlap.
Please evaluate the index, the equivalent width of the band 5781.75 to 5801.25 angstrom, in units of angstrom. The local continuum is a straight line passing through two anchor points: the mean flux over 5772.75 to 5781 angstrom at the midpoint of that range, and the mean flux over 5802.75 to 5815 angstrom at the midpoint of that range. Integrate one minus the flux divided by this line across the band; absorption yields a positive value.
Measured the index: 0.8 angstrom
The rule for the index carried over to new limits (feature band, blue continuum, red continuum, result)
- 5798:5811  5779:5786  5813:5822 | -0.3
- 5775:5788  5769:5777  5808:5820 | 0.3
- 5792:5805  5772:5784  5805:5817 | 0.0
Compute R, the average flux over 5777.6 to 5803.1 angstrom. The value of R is 300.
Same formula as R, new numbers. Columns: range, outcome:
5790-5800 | 292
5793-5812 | 308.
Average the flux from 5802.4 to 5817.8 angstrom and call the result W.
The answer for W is 307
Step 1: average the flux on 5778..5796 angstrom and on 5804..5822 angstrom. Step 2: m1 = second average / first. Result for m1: 1.0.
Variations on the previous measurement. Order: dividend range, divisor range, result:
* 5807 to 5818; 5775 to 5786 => 1.05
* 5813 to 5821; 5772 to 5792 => 1.04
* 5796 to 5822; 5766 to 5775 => 1.00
